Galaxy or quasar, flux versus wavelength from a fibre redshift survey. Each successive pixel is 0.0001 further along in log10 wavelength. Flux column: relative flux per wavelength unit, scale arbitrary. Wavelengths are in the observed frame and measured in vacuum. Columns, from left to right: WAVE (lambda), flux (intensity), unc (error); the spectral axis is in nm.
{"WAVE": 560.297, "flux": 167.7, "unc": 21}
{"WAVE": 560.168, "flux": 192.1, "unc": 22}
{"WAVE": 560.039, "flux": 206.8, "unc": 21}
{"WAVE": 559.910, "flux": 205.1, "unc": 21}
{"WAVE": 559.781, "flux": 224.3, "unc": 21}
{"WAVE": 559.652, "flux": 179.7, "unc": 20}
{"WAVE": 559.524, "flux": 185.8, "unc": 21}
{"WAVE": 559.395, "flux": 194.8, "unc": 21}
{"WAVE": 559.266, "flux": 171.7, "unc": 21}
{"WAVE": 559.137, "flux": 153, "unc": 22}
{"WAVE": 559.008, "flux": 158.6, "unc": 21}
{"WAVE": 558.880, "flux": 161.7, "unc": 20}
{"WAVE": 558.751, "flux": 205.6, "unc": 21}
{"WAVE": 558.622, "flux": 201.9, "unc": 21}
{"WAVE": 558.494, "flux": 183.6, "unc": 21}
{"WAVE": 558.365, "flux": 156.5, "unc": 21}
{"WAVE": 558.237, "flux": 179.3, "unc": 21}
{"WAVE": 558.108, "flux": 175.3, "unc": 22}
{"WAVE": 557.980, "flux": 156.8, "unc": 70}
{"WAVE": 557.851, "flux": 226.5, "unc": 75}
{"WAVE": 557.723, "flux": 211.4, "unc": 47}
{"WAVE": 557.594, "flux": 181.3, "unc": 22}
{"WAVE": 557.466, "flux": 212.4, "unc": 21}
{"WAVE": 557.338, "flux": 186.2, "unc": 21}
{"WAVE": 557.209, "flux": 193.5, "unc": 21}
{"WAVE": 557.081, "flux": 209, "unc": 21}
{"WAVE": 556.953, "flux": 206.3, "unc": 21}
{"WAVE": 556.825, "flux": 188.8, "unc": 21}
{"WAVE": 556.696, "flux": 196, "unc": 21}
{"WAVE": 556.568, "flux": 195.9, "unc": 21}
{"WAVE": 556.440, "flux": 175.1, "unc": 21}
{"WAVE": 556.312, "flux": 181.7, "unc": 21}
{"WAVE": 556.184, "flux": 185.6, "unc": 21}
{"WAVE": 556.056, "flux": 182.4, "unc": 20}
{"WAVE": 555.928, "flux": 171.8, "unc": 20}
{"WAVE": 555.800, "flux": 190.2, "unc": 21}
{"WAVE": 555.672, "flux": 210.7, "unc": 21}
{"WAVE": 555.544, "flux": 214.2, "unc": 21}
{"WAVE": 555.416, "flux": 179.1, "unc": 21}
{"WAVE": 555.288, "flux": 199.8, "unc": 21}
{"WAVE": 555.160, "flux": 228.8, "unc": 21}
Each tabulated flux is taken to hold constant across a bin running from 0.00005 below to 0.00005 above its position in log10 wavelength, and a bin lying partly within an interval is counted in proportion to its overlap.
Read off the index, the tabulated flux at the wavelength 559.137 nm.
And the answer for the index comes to 153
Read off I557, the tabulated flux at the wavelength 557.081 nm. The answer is 209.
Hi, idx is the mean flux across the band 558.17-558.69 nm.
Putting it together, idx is 180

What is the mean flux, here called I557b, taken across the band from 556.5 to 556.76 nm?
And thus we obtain 196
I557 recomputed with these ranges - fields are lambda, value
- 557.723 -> 211.4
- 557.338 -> 186.2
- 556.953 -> 206.3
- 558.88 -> 161.7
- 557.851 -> 226.5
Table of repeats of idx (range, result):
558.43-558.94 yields 188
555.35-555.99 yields 193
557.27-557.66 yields 193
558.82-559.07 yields 161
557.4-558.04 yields 198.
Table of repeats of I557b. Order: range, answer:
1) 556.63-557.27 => 199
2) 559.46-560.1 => 200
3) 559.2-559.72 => 183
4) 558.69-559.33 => 170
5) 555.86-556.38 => 180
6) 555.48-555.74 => 212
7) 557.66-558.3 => 190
